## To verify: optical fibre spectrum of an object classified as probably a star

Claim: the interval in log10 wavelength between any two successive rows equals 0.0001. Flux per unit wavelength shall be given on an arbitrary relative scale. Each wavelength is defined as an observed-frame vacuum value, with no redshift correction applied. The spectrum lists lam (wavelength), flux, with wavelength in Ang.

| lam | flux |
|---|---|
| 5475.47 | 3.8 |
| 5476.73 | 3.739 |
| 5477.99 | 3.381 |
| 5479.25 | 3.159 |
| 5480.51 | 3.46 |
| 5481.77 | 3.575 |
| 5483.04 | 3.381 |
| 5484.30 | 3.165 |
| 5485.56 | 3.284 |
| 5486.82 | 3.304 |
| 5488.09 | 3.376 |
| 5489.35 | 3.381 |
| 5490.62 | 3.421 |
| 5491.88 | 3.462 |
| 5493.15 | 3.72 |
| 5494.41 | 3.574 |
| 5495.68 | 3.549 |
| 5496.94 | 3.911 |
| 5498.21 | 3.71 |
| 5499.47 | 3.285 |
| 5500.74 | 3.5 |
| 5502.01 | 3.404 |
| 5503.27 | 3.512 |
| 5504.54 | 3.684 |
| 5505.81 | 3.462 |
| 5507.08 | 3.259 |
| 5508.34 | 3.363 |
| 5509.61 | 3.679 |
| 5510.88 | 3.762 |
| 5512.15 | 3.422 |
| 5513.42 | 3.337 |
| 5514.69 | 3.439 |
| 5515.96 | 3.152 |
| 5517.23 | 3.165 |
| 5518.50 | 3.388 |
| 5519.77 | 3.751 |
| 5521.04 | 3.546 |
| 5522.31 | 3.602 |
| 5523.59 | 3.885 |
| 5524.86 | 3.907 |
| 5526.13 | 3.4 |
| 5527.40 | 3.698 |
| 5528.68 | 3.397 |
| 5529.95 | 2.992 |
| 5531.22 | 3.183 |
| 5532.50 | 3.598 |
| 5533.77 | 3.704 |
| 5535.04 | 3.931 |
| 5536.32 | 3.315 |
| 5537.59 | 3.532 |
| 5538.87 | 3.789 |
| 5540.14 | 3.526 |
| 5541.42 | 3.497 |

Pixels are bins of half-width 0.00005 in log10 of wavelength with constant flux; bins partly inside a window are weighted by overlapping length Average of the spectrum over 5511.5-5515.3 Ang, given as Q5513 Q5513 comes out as 3.4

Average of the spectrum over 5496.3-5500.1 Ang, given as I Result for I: 3.64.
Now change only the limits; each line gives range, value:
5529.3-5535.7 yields 3.48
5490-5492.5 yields 3.45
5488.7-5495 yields 3.51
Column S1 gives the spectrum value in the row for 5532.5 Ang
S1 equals 3.598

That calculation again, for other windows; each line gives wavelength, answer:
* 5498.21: 3.71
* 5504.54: 3.684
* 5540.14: 3.526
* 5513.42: 3.337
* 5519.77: 3.751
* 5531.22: 3.183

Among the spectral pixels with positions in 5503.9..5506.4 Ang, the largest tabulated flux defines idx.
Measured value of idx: 3.684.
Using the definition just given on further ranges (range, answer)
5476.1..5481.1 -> 3.739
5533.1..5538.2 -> 3.931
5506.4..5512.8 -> 3.762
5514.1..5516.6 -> 3.439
